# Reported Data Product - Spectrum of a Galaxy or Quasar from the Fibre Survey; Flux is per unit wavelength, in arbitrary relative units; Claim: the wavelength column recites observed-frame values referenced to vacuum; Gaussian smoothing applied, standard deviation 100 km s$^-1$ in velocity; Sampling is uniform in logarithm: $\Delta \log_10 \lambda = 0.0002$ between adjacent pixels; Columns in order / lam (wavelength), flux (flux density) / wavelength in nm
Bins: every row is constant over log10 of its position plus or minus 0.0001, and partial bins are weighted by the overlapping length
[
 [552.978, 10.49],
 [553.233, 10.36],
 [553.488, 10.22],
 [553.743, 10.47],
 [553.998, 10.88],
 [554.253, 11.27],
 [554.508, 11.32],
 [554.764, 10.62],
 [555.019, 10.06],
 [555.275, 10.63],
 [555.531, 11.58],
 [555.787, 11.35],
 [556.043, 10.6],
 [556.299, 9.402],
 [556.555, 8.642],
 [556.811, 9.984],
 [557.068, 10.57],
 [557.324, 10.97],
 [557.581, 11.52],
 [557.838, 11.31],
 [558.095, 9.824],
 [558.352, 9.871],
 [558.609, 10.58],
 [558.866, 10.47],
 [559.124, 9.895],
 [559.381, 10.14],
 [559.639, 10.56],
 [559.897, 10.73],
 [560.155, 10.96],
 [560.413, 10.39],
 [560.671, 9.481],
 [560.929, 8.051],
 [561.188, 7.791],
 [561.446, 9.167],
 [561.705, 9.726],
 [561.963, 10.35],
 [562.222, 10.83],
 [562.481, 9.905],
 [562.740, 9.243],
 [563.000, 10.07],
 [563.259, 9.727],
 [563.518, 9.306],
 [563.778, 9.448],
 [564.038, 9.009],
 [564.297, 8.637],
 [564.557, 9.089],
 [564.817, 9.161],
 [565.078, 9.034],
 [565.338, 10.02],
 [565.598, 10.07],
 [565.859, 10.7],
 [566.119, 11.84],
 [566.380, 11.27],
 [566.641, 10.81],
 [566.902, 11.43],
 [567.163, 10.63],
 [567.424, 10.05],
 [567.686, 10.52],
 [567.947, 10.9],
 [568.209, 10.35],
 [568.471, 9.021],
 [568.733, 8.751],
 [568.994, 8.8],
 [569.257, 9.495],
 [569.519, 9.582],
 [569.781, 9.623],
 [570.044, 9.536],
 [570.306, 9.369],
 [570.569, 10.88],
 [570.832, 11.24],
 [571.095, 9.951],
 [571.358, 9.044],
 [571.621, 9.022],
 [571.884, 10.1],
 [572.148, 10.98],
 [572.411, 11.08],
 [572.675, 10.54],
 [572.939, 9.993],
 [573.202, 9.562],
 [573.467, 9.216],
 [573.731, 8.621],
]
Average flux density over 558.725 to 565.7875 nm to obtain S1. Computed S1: 9.68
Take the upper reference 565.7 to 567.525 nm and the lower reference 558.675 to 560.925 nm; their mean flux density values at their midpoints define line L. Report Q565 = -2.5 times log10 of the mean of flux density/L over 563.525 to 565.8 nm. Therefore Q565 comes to 0.15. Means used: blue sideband 10.2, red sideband 11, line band 9.35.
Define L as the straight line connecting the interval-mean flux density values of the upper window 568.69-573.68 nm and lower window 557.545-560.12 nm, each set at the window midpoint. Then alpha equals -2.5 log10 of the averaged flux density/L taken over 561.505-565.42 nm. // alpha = 0.07 mag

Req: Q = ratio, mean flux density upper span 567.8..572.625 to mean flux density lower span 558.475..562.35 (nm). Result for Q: 0.99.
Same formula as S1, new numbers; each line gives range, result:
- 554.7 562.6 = 10.2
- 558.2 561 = 10.1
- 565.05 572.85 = 10.2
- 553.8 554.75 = 11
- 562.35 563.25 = 9.74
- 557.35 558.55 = 10.7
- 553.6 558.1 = 10.6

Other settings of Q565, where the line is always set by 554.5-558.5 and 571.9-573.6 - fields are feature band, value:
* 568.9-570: 0.096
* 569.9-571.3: 0.013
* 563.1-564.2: 0.109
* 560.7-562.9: 0.110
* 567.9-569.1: 0.088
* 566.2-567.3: -0.076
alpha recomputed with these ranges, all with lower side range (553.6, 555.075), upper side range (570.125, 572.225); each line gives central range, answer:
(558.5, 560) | 0.020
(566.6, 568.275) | -0.049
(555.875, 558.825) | 0.036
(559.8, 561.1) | 0.074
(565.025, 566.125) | 0.003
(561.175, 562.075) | 0.113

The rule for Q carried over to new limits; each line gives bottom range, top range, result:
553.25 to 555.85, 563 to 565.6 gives 0.87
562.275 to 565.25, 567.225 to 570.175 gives 1.04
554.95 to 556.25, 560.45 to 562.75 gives 0.88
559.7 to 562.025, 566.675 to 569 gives 1.05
